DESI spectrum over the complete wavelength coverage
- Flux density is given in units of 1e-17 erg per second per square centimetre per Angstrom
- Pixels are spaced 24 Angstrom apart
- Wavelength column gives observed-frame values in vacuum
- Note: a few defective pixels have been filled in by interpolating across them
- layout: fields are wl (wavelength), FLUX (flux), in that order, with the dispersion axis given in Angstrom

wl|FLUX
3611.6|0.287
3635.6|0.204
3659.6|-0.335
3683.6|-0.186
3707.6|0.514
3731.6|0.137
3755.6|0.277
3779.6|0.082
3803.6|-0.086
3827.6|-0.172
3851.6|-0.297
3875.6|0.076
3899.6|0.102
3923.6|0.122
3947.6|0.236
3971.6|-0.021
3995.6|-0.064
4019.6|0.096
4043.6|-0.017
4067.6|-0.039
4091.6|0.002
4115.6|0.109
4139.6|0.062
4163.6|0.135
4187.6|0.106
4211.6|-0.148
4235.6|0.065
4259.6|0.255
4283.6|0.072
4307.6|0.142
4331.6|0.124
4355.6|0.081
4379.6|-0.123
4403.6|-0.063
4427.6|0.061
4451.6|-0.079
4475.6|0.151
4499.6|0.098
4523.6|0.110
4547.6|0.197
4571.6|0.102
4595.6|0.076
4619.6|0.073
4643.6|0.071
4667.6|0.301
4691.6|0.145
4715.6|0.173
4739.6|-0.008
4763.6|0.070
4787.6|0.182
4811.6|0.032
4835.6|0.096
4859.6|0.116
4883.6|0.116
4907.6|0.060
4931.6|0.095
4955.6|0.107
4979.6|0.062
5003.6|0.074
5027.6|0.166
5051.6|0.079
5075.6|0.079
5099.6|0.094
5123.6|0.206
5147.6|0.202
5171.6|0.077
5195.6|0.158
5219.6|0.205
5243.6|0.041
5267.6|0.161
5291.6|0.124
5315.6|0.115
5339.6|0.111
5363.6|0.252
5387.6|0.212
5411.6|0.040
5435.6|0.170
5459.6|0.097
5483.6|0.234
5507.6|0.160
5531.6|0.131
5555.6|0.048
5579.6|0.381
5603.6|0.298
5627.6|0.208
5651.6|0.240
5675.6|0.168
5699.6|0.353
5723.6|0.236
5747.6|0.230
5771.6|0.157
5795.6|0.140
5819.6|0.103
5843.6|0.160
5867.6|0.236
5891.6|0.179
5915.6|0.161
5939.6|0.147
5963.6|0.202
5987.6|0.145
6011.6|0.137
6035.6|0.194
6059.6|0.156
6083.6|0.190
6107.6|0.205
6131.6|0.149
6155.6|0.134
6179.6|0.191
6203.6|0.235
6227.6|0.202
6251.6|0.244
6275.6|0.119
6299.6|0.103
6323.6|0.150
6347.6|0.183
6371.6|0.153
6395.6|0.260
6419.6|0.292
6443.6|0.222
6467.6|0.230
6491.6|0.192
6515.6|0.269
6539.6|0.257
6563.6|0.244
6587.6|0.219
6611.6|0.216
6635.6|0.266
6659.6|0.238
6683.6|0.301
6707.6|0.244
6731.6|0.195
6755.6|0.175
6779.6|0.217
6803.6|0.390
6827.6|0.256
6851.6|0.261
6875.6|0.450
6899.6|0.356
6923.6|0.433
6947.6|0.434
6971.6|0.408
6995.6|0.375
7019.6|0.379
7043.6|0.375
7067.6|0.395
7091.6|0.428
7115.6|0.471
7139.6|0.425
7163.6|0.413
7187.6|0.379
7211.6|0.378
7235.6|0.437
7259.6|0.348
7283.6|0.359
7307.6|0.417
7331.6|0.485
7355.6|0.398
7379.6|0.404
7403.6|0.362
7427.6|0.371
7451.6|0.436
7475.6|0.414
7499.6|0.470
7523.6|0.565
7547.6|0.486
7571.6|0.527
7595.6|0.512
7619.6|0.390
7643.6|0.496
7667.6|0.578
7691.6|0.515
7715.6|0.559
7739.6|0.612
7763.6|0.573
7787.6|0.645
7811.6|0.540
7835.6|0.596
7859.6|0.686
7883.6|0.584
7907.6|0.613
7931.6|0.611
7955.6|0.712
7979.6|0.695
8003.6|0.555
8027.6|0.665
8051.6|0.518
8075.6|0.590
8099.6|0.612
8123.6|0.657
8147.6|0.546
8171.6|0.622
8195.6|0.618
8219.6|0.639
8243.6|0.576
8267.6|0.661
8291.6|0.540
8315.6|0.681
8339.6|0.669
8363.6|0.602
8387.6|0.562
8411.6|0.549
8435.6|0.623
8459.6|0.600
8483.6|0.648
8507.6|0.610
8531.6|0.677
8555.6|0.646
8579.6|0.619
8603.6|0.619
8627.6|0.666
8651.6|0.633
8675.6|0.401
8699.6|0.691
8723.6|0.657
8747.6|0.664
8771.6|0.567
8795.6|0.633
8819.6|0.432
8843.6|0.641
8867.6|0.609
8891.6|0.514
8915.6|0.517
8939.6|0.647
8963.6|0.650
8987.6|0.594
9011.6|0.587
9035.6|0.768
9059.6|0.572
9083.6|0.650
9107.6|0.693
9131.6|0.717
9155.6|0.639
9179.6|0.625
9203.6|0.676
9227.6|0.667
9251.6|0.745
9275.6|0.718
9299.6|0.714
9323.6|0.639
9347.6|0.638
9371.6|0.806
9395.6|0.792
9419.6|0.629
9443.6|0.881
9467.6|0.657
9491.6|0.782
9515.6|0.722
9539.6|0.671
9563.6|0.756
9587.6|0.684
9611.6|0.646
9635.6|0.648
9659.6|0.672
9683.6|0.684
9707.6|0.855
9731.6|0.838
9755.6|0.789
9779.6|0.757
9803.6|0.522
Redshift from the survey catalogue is 0.721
